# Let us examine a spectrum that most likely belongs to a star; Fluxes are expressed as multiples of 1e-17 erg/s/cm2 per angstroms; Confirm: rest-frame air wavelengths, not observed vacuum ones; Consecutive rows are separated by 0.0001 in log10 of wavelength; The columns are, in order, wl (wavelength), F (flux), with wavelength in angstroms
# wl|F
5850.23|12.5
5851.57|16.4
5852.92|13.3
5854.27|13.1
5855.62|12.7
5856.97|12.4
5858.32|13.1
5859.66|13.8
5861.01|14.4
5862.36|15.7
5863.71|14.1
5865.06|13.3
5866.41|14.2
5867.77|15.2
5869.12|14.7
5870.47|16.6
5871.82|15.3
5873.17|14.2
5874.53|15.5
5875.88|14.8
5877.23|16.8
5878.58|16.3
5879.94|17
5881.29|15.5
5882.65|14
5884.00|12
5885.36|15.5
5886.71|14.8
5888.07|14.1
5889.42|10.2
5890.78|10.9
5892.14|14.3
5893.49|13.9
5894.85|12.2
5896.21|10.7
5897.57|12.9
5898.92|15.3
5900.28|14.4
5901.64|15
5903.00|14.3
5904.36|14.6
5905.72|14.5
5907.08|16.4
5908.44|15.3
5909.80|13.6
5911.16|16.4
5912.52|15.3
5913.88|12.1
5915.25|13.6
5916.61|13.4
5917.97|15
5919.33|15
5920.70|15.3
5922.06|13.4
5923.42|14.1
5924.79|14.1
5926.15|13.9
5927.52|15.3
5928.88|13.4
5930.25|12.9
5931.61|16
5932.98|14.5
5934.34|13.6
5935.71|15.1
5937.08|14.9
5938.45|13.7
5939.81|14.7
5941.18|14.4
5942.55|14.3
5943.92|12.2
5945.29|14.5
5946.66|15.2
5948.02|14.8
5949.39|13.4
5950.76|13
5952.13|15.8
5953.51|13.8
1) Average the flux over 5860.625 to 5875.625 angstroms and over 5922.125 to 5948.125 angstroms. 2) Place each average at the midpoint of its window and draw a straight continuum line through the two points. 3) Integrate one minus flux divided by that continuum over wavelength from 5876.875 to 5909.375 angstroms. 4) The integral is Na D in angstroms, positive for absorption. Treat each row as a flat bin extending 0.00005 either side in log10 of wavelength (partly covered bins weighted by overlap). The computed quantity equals 1.0 angstroms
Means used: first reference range 14.8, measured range 14.2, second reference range 14.3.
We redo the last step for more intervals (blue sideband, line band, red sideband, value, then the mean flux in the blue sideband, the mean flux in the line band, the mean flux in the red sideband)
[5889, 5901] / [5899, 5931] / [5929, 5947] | -2.3 angstroms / 12.8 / 14.4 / 14.3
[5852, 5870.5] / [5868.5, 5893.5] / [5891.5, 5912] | -0.8 angstroms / 14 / 14.6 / 14.3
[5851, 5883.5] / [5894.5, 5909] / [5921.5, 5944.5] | 0.2 angstroms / 14.7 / 14.2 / 14.2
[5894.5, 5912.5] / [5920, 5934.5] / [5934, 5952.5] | 0.0 angstroms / 14.4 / 14.3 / 14.2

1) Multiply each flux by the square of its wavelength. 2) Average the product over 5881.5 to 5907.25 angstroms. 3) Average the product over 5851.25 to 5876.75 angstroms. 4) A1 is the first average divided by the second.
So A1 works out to 0.96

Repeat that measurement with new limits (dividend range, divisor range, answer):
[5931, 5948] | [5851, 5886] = 1.01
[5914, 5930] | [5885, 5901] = 1.08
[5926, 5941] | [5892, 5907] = 1.05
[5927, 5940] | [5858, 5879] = 0.99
